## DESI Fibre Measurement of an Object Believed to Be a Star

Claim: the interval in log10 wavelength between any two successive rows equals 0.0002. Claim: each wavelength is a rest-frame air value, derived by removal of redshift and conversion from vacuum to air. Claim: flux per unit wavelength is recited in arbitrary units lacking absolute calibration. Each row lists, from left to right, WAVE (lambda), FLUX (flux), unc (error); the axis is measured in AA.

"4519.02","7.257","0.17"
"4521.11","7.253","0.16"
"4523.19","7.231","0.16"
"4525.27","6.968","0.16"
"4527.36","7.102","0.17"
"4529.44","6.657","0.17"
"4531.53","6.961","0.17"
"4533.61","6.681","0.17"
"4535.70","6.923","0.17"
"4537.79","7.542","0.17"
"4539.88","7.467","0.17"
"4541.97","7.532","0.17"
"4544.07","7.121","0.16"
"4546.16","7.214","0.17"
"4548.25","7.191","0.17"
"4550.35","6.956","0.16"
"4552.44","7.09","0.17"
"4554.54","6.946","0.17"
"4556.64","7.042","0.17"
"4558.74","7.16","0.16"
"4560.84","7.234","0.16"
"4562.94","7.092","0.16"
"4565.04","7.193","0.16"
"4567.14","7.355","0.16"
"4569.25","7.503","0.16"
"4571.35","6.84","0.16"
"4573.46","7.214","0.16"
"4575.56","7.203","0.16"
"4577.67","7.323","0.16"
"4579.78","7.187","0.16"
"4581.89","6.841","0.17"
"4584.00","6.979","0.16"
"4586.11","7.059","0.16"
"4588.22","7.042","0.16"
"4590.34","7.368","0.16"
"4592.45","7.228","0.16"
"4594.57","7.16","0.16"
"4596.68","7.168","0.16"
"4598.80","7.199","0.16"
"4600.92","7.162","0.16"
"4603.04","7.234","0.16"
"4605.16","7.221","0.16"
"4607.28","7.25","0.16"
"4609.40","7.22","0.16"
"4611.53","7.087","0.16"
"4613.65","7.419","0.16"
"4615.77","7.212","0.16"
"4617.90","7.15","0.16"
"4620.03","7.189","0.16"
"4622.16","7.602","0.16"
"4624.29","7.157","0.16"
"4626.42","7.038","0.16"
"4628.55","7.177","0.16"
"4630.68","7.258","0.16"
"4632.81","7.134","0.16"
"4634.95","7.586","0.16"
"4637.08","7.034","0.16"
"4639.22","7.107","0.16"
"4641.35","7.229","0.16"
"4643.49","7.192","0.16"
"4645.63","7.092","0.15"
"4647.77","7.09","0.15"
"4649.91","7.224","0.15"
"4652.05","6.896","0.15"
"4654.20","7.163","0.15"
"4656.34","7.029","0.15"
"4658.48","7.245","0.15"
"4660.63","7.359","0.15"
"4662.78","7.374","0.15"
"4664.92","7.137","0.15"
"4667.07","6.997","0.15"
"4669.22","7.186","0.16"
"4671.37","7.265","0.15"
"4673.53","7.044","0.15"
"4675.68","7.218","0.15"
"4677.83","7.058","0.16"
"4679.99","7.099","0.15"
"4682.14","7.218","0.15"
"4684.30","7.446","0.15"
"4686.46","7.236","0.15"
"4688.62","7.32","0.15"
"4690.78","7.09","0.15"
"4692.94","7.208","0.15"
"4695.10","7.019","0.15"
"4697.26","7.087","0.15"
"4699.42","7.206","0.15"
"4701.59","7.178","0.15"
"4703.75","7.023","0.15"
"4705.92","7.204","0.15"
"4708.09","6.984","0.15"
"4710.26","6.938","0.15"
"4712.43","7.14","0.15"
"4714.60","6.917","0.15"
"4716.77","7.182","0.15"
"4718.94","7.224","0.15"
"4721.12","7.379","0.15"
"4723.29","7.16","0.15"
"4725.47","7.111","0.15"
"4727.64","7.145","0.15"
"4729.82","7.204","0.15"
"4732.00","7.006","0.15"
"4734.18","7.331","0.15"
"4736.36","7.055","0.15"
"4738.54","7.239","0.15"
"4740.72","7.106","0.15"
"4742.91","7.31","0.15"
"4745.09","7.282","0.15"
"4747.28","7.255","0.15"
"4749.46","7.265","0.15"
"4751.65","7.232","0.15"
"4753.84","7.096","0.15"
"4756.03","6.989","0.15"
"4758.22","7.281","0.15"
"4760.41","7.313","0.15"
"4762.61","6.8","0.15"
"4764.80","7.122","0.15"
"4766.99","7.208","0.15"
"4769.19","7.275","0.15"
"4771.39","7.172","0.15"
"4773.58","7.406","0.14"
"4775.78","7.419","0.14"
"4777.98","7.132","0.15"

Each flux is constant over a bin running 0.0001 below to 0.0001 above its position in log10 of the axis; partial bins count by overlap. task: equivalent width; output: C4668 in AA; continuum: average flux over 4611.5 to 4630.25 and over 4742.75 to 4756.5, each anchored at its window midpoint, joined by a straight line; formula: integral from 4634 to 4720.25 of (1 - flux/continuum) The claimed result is 0.8 AA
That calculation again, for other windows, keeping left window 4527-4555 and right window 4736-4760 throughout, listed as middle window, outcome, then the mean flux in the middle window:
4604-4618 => -0.2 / 7.23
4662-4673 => 0.0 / 7.18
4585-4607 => -0.2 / 7.19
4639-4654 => 0.1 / 7.12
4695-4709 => 0.1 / 7.11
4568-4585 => 0.0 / 7.14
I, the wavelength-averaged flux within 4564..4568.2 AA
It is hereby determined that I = 7.27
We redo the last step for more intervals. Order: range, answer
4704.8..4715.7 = 7.03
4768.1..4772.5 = 7.23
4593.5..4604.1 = 7.18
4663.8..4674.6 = 7.13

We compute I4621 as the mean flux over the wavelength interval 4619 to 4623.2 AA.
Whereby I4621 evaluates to 7.39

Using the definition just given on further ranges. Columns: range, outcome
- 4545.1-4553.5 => 7.12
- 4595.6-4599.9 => 7.19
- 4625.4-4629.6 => 7.11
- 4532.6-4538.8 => 7.05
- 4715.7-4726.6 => 7.21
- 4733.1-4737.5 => 7.2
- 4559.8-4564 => 7.17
